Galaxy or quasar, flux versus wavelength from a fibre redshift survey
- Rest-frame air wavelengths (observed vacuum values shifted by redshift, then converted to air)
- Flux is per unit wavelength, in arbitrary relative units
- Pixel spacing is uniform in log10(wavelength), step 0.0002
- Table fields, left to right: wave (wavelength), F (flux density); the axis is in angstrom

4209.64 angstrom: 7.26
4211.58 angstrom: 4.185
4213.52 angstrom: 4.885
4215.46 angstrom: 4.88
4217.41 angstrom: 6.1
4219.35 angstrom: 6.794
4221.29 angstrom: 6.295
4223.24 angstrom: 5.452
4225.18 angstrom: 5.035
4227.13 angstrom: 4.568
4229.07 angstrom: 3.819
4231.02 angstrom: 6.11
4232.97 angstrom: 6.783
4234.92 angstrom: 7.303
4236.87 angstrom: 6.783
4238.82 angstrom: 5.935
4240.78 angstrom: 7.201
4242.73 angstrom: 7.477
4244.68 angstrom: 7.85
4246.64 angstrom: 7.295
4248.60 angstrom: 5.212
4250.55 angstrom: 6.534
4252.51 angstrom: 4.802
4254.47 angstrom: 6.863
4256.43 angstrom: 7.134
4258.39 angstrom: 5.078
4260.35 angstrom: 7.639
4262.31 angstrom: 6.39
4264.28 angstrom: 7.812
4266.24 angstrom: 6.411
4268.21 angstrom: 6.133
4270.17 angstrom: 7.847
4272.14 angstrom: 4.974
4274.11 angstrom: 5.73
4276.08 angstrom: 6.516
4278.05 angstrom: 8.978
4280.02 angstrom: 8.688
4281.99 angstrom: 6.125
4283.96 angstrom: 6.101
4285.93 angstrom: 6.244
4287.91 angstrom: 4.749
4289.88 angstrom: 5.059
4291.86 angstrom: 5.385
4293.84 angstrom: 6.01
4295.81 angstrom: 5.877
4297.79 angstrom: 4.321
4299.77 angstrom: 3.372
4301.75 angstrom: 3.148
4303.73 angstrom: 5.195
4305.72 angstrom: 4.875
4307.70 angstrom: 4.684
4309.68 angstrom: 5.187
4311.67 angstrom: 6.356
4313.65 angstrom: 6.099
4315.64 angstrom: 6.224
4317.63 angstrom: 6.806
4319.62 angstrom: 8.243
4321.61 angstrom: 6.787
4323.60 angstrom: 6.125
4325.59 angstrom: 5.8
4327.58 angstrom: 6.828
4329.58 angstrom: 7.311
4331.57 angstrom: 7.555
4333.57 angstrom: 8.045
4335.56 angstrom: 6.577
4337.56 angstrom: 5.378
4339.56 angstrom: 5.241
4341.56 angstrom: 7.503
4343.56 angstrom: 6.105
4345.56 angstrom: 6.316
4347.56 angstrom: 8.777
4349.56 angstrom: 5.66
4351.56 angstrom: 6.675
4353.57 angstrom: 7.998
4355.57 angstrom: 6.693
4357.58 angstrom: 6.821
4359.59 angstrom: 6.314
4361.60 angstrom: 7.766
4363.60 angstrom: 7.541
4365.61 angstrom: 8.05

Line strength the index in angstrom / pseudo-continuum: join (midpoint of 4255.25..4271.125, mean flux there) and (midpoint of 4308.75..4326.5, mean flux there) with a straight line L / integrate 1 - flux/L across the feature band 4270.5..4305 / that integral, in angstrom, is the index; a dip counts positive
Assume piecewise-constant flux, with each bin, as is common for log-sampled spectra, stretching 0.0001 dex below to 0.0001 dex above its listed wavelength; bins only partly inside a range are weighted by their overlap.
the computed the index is 4.8 angstrom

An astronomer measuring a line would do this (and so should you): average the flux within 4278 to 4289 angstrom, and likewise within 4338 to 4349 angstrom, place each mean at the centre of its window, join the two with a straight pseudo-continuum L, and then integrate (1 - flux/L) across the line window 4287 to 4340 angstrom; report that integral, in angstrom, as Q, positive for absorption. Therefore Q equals 6.5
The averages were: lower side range 6.62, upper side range 6.67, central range 5.83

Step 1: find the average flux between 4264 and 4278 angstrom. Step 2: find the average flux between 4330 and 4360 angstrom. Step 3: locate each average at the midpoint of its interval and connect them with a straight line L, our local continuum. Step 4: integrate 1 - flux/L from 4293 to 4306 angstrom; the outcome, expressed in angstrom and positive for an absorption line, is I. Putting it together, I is 3.9 angstrom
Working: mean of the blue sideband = 6.59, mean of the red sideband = 6.8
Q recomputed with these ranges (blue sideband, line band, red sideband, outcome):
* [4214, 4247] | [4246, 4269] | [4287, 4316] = -2.7 angstrom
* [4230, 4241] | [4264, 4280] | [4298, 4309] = -4.5 angstrom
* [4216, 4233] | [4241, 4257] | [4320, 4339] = -2.2 angstrom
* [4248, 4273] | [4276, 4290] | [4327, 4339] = -0.2 angstrom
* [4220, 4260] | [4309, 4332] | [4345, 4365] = 0.8 angstrom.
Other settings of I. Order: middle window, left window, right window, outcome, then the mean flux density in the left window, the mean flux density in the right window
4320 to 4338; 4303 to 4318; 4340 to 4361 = -1.8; 5.64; 6.86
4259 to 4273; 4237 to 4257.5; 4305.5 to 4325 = -0.4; 6.63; 6.18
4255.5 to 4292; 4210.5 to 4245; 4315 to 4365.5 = -1.1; 5.94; 6.87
